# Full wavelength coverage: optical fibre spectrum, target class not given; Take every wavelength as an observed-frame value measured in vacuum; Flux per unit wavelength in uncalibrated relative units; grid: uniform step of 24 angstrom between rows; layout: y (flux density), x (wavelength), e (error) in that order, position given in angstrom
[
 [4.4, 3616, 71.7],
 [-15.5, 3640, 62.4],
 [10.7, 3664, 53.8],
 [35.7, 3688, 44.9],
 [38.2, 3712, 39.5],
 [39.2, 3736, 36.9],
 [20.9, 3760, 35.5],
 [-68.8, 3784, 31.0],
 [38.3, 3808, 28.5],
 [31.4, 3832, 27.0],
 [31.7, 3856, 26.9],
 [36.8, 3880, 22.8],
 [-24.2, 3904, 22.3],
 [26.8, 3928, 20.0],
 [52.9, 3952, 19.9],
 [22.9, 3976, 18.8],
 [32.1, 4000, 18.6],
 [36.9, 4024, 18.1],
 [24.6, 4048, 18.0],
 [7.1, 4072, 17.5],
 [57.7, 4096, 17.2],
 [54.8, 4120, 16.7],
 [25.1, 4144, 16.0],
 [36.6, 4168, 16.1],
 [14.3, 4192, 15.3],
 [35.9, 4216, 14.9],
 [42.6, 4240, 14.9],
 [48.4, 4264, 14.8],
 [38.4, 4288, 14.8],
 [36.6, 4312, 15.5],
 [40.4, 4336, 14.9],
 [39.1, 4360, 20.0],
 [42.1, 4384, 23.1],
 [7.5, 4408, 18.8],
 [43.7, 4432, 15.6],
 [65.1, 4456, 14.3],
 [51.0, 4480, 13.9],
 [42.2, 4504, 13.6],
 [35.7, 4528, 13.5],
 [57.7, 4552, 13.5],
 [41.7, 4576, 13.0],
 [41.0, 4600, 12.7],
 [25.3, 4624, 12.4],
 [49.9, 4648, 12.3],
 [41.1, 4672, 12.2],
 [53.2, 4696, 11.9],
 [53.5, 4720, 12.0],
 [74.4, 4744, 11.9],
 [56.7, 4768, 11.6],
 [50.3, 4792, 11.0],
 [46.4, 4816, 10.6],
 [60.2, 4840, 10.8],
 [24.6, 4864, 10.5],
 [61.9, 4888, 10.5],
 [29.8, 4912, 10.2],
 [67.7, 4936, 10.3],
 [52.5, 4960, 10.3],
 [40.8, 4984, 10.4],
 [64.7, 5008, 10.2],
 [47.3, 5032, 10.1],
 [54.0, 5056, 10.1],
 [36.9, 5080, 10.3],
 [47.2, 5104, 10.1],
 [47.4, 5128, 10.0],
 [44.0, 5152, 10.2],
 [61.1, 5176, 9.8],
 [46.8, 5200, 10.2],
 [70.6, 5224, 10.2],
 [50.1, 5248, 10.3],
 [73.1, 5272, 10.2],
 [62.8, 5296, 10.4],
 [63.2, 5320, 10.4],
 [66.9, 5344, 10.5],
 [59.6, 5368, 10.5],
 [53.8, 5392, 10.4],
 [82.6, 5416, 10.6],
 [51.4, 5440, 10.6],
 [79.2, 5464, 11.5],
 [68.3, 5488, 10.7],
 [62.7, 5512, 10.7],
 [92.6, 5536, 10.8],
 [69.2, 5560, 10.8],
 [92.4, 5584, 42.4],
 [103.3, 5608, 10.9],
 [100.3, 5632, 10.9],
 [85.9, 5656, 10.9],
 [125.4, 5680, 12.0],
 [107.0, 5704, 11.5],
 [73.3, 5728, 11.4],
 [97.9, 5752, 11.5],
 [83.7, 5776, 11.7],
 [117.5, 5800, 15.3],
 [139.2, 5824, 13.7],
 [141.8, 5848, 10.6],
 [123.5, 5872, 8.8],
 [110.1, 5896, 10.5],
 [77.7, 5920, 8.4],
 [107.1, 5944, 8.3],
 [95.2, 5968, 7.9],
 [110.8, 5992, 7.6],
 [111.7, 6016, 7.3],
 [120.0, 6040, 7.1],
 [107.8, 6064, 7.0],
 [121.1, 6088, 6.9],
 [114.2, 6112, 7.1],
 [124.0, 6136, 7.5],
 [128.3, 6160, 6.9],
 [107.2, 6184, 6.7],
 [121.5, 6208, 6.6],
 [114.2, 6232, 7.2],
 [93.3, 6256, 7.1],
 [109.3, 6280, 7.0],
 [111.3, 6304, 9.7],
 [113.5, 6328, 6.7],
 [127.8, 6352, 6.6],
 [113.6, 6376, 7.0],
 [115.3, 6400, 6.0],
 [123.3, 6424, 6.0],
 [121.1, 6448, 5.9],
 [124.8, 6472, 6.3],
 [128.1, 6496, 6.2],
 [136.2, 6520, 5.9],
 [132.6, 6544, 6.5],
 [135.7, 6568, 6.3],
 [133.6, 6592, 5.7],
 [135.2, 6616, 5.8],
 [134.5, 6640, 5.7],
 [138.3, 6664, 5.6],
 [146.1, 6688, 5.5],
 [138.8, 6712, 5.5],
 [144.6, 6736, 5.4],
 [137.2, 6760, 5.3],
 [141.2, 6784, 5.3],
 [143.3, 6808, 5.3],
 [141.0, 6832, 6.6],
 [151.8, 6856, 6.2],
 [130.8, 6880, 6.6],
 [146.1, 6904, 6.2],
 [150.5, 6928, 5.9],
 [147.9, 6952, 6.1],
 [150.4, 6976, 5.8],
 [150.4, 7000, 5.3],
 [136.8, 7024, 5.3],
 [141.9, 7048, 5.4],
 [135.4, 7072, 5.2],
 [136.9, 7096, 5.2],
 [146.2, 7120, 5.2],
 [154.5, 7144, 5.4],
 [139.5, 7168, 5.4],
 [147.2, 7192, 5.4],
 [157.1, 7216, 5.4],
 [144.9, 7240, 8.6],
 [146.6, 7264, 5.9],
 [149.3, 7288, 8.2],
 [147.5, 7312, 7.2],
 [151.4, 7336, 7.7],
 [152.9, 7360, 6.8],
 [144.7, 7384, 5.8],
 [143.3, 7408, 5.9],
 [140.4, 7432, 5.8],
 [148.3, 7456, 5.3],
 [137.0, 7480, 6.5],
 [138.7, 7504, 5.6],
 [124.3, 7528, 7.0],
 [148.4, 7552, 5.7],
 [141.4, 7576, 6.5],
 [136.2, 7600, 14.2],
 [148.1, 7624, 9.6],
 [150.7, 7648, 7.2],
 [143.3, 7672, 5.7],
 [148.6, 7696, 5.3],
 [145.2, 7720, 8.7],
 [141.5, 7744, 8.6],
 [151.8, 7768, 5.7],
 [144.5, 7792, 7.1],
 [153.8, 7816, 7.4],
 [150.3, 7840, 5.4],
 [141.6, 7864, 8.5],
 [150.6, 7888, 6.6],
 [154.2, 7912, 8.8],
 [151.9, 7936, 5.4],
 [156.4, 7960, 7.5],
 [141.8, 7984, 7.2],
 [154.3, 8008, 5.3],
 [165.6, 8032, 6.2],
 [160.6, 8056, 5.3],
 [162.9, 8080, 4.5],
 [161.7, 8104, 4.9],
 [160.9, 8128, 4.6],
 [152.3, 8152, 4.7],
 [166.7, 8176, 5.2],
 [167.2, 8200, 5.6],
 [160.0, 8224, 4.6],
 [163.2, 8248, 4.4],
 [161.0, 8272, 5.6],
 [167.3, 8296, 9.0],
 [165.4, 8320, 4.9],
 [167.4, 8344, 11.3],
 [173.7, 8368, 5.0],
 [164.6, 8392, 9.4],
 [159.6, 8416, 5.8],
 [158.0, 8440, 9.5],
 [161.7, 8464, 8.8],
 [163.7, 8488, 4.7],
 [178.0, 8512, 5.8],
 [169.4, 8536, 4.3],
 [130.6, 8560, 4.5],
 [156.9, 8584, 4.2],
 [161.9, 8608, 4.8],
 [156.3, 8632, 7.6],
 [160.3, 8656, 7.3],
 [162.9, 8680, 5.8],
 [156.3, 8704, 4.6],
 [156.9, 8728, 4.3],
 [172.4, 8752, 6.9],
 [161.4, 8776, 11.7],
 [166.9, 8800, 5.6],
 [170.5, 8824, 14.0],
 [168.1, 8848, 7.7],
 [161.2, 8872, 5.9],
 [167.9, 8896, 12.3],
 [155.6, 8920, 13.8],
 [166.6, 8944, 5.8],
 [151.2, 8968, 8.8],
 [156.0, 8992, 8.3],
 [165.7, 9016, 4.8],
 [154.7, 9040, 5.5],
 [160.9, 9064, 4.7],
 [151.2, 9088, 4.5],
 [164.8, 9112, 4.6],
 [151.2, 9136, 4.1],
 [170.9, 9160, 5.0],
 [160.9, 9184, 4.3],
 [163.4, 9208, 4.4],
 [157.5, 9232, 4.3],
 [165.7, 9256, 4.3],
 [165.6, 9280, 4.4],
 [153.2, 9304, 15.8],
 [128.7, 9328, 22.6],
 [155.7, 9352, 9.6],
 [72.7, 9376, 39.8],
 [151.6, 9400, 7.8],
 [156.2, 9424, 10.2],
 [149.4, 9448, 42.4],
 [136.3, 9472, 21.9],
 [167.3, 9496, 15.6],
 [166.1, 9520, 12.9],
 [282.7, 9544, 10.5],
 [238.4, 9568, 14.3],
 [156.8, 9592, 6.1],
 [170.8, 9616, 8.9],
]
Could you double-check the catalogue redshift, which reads 0.454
